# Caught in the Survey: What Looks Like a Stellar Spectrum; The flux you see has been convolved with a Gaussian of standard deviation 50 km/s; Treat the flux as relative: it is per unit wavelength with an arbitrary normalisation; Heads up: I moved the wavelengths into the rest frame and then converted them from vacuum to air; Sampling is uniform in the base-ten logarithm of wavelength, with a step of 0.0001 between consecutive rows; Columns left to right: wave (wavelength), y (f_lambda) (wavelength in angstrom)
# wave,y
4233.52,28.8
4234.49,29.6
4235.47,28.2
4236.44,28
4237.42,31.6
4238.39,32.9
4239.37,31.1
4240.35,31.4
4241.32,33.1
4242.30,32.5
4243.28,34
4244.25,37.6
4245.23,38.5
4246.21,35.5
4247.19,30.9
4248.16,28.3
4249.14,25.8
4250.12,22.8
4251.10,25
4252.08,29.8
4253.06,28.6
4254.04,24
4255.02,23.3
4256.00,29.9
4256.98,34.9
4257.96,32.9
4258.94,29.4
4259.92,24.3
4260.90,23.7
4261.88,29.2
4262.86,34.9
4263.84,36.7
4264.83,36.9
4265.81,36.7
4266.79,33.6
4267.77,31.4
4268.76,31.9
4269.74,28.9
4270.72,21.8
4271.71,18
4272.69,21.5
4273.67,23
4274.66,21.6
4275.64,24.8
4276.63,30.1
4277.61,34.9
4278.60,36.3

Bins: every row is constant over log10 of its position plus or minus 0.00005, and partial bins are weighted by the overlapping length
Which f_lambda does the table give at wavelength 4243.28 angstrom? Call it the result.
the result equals 34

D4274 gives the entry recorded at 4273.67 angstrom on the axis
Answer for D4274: 23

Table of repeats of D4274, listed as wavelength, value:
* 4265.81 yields 36.7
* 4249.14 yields 25.8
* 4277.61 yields 34.9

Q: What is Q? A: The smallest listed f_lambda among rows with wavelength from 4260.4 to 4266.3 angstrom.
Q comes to 23.7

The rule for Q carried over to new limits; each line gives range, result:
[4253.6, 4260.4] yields 23.3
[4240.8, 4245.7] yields 32.5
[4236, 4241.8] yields 28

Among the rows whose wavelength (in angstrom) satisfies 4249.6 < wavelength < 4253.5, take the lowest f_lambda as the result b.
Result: 22.8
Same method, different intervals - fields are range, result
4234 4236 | 28.2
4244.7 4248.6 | 28.3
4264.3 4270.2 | 28.9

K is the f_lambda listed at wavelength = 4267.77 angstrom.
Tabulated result 31.4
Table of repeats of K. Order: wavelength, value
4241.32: 33.1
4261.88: 29.2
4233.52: 28.8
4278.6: 36.3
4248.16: 28.3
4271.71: 18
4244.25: 37.6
